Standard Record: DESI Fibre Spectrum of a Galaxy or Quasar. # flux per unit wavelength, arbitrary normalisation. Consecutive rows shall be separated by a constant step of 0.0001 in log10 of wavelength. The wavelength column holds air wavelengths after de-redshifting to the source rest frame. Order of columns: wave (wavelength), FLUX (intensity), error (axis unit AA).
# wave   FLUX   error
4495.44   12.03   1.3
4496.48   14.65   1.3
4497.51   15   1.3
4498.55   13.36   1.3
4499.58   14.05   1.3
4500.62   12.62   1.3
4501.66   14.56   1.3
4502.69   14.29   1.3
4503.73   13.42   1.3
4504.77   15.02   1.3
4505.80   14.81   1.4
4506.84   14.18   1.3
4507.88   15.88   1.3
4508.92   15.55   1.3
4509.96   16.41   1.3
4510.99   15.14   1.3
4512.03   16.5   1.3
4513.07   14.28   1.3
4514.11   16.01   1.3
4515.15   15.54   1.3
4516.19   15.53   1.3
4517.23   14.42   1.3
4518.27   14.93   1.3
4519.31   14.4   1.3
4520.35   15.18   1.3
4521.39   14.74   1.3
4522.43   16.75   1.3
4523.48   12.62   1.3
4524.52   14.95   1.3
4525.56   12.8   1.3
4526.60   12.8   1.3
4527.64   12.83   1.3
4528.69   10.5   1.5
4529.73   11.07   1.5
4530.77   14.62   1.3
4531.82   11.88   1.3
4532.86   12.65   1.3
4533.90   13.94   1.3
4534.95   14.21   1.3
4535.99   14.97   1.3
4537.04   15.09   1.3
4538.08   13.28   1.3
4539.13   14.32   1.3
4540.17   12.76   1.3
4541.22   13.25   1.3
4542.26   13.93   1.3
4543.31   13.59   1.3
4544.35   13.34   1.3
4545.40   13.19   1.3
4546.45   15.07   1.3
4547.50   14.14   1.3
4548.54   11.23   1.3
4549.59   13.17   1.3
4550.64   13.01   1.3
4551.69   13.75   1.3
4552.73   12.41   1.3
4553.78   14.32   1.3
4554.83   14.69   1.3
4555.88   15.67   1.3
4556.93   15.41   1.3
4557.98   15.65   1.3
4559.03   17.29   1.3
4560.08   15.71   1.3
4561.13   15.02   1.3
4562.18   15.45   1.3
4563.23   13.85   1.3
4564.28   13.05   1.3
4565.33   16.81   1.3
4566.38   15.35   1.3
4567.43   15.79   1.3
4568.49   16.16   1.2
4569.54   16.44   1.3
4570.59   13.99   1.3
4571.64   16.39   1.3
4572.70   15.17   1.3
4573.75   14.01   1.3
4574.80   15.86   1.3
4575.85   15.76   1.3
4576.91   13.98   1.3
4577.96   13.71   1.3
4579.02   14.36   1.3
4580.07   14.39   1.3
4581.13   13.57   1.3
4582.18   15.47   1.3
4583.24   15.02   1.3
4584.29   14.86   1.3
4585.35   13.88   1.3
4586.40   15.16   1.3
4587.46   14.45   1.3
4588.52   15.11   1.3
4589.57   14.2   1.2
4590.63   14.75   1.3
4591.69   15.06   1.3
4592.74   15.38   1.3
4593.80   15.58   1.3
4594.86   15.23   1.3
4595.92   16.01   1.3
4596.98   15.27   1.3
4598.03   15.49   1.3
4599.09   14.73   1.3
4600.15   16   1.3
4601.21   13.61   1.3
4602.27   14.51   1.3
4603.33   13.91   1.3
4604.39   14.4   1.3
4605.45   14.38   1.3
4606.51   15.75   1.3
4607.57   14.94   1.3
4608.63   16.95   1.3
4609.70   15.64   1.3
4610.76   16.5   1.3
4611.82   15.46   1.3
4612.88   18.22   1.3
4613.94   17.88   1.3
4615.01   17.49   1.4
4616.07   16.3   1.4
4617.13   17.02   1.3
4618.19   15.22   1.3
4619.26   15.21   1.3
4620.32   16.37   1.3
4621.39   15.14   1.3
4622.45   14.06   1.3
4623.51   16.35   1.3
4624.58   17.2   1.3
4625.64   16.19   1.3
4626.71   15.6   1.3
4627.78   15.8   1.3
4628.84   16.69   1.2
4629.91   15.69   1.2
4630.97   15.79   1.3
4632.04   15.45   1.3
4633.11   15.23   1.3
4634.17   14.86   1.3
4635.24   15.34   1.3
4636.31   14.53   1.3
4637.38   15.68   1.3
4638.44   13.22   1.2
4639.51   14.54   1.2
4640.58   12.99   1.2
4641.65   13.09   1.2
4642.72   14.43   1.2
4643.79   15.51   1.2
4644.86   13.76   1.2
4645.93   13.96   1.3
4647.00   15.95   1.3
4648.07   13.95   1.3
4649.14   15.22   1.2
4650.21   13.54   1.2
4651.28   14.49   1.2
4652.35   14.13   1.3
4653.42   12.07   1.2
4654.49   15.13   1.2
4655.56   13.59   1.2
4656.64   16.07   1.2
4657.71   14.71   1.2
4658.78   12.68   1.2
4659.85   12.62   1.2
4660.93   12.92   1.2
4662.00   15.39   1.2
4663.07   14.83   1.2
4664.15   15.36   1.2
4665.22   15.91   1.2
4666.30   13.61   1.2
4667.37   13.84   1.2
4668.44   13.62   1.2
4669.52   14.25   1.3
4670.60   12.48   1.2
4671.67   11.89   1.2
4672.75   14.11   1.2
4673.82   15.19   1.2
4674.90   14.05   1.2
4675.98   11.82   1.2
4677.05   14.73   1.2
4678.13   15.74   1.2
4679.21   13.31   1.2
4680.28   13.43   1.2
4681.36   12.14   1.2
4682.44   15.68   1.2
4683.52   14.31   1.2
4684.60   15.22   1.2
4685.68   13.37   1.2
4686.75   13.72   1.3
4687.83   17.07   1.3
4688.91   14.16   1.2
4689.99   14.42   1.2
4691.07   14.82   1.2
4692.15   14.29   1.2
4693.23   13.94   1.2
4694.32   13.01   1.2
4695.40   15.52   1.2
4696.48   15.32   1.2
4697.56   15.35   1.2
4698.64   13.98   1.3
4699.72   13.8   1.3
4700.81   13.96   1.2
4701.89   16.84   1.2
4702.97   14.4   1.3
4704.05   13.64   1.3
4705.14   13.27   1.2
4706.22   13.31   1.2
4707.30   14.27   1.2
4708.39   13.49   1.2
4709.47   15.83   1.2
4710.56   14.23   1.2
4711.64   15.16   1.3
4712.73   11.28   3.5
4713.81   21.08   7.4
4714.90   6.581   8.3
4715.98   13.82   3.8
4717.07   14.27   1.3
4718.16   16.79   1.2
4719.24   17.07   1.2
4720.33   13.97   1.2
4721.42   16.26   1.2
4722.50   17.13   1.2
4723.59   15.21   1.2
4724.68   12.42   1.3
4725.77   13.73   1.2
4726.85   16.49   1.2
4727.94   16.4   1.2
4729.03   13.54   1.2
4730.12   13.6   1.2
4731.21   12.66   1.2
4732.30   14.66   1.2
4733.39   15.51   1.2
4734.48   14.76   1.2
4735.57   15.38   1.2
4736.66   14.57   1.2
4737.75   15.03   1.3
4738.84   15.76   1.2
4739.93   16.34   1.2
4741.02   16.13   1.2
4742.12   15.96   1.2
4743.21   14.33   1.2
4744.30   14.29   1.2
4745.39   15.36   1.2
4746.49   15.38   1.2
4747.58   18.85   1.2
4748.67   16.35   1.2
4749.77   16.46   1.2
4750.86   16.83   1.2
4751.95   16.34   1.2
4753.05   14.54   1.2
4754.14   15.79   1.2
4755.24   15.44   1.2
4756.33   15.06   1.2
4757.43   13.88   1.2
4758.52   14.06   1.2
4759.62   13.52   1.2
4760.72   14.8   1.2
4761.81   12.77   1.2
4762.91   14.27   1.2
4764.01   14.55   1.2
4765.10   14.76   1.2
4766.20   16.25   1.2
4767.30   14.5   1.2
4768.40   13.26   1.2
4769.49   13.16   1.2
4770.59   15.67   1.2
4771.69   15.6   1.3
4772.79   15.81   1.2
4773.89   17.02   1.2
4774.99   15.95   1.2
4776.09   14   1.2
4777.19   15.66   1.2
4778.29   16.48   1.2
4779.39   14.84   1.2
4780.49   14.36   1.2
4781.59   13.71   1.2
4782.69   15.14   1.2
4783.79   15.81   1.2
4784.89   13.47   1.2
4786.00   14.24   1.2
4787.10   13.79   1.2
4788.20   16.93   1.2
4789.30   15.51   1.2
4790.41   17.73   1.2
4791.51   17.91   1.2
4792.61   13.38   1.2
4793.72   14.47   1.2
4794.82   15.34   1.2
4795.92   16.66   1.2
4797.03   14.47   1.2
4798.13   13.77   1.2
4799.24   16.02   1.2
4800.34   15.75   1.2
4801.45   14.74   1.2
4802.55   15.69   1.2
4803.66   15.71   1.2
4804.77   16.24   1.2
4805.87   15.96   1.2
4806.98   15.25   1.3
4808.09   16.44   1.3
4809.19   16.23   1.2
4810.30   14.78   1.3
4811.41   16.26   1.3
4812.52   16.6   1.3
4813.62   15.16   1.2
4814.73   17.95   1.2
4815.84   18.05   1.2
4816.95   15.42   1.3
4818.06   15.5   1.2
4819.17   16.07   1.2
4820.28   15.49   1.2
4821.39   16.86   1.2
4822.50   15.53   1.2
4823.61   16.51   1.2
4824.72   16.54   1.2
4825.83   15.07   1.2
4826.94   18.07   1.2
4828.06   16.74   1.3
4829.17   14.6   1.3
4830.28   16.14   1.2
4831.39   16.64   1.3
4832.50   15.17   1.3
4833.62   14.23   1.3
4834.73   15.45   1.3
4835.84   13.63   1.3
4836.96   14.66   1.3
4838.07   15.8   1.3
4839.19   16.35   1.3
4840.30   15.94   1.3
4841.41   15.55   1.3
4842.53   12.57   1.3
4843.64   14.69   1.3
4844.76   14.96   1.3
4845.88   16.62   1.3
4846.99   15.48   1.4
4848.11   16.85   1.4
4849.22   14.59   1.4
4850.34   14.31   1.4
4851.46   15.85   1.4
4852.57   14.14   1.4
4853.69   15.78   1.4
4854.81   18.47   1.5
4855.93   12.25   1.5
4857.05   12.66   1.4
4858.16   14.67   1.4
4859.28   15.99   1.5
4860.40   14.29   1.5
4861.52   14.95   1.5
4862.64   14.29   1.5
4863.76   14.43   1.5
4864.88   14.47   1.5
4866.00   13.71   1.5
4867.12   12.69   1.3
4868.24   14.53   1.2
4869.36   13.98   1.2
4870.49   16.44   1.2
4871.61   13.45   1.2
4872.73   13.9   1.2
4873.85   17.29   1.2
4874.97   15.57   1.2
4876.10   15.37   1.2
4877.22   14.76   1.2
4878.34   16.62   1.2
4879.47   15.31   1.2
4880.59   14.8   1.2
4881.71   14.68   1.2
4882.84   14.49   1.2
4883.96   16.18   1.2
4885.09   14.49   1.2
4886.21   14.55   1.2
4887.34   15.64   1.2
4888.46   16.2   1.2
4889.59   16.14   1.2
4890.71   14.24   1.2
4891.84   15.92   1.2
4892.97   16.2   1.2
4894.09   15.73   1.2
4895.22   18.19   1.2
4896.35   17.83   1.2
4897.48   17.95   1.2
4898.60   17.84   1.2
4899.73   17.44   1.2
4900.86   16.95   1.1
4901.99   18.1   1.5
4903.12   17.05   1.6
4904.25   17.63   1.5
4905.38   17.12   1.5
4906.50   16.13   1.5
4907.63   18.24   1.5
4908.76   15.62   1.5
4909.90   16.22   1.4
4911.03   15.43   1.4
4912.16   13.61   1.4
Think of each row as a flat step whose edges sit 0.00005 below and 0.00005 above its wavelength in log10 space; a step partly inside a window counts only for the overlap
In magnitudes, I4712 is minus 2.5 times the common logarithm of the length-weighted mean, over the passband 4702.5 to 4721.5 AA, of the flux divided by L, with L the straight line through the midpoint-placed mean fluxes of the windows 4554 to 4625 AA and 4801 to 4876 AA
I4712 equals 0.076 mag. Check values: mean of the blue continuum 15.3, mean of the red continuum 15.4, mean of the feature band 14.3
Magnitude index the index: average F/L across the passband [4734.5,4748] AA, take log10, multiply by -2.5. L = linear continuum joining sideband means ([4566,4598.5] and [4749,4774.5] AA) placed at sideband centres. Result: -0.04 mag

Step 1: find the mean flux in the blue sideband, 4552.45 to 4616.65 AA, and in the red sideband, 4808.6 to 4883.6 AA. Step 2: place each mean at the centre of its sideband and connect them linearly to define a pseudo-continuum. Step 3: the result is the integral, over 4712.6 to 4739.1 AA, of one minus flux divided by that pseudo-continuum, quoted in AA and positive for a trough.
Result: 0.9 AA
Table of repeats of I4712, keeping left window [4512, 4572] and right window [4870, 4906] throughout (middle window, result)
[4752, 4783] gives 0.04 mag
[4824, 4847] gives 0.02 mag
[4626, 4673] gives 0.03 mag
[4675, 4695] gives 0.06 mag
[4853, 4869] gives 0.10 mag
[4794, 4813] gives 0.00 mag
